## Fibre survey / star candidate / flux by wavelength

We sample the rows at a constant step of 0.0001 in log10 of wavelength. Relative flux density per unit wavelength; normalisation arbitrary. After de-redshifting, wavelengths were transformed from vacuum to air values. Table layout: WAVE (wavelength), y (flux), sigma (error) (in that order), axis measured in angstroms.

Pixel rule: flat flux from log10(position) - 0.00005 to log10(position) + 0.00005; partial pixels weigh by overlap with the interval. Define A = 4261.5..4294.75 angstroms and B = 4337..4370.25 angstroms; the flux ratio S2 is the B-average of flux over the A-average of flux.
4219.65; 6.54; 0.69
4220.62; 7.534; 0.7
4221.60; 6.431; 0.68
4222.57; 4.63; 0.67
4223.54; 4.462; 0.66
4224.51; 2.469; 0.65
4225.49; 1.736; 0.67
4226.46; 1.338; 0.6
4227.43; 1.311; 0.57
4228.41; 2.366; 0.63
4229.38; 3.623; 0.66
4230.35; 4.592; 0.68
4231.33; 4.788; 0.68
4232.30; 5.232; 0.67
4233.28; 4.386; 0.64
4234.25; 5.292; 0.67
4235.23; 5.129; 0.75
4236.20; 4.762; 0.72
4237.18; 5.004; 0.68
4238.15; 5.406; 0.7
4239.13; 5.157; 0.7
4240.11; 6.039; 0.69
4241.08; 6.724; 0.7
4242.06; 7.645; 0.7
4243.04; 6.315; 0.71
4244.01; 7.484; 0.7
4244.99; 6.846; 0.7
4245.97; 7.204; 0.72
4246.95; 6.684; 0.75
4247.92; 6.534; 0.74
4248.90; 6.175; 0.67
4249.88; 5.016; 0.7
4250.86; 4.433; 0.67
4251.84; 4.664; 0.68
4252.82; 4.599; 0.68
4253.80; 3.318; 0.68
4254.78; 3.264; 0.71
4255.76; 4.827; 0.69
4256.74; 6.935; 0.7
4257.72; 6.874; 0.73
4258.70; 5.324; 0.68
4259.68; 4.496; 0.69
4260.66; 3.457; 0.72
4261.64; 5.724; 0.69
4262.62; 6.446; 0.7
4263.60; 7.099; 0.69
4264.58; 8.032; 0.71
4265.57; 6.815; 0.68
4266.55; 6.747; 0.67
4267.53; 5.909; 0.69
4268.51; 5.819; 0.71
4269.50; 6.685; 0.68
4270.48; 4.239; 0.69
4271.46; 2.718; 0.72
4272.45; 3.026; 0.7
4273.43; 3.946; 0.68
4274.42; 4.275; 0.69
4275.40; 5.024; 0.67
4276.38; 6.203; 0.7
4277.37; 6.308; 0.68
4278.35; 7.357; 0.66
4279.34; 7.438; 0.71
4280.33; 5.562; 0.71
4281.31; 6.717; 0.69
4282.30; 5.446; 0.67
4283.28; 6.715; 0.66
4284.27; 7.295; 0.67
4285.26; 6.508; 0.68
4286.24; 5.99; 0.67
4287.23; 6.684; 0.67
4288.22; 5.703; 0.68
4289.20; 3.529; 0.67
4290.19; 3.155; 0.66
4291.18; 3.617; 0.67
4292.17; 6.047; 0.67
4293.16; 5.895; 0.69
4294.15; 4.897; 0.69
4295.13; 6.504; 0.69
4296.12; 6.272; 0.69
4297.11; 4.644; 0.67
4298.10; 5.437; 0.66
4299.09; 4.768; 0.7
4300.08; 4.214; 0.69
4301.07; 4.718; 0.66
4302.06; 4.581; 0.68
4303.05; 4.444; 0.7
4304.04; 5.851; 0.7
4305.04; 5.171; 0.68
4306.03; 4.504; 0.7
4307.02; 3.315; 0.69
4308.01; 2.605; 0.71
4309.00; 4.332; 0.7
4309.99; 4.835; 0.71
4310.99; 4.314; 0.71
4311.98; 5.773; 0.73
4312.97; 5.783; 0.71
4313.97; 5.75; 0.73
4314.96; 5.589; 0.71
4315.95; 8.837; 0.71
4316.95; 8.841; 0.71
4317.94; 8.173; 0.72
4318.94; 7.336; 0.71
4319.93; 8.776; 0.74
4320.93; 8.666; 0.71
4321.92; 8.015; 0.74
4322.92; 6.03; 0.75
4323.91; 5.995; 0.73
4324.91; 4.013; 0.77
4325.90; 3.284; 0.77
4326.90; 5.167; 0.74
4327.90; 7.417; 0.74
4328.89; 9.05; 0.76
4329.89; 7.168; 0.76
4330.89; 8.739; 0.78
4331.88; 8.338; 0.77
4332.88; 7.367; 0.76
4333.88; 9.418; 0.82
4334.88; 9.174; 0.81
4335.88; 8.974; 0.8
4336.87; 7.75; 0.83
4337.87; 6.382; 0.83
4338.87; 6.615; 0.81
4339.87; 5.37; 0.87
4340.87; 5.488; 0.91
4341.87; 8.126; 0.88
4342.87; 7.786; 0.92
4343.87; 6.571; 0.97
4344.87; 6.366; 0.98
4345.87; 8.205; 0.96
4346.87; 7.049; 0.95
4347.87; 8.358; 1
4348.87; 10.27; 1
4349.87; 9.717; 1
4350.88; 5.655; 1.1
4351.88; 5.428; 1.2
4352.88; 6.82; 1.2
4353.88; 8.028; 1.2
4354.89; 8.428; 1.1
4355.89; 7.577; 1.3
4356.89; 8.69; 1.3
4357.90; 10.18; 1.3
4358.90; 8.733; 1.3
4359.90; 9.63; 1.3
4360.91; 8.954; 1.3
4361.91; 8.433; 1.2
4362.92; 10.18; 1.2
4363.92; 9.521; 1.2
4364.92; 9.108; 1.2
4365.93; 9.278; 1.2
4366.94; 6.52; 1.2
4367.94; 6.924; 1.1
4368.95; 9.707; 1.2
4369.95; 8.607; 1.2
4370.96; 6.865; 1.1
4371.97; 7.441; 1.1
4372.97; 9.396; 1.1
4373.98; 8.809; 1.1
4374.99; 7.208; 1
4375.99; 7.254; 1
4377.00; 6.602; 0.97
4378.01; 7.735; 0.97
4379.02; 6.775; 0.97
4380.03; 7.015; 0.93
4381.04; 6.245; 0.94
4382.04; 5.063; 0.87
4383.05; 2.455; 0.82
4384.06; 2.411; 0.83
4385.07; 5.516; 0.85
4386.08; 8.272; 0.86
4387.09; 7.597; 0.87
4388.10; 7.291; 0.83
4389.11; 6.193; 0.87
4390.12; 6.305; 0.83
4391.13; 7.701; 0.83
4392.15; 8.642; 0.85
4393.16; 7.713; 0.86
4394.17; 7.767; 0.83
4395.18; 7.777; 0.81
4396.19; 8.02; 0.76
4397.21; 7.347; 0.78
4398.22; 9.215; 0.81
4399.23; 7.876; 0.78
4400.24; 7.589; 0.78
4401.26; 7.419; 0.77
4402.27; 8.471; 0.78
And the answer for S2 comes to 1.40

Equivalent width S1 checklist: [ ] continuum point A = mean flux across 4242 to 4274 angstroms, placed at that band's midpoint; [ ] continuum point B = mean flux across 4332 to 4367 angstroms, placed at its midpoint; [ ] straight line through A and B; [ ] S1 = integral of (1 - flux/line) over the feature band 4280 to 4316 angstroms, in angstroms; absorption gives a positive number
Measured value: 7.5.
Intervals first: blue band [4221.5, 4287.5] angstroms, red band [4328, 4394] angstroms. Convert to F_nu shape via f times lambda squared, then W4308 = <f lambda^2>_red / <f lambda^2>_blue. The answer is 1.50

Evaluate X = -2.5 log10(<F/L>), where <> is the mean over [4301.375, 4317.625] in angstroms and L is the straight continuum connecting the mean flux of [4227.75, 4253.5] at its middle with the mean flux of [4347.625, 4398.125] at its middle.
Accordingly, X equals 0.24 mag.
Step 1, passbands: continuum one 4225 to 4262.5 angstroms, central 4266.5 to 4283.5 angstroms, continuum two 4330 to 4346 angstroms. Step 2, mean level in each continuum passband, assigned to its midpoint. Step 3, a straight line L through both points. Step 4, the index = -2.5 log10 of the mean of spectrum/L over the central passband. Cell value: 0.07 mag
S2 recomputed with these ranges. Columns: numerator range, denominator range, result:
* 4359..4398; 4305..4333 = 1.19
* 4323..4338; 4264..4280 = 1.27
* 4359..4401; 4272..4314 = 1.44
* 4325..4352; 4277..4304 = 1.32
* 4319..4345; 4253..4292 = 1.30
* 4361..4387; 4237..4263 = 1.30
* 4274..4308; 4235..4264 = 0.95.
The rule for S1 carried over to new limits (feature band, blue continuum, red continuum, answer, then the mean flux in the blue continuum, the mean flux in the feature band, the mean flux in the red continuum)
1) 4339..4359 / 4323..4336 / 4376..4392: -2.2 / 7.15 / 7.6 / 6.29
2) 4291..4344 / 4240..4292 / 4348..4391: 3.3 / 5.69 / 6.25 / 7.6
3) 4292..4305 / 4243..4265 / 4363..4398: 2.2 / 5.71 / 5.23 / 7.32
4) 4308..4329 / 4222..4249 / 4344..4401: 0.8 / 4.97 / 6.34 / 7.64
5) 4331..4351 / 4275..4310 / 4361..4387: -3.6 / 5.35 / 7.71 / 7.36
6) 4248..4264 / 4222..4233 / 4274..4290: -1.5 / 3.37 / 5.19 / 6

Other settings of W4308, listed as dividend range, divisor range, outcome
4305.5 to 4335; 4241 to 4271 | 1.15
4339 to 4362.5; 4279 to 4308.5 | 1.52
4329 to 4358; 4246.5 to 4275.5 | 1.51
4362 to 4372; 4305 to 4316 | 1.77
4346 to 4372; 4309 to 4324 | 1.25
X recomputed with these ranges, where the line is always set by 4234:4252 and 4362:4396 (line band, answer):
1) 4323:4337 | -0.06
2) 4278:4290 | 0.04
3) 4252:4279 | 0.15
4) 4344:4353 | -0.07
